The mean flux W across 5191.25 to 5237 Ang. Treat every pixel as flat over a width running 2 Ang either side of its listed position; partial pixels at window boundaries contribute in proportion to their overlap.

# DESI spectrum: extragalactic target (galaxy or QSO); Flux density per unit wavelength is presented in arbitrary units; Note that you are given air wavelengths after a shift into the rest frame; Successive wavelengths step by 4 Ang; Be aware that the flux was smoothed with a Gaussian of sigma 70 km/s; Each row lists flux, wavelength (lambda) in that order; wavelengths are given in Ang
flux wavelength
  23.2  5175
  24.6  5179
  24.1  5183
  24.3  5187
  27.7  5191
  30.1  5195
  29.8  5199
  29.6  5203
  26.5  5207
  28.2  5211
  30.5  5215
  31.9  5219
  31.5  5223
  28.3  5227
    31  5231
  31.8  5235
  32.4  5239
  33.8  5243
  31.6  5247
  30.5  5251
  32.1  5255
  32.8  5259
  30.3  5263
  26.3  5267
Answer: 29.8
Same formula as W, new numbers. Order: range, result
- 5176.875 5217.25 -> 27.6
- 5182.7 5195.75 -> 26.5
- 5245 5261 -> 31.8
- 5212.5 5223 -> 31.1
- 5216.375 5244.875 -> 31.5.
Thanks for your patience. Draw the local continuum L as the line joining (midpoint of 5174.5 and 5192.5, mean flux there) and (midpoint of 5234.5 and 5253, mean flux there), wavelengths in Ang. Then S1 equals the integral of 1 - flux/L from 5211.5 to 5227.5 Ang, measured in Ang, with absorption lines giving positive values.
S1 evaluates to -0.78 Ang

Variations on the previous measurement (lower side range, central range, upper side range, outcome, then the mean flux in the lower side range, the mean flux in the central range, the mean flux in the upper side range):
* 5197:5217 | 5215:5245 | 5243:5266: -1.3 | 28.9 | 31.5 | 31.4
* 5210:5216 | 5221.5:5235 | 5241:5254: 0.0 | 29.3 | 30.4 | 32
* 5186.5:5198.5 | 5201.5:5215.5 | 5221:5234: 0.3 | 28.1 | 28.5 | 30.4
